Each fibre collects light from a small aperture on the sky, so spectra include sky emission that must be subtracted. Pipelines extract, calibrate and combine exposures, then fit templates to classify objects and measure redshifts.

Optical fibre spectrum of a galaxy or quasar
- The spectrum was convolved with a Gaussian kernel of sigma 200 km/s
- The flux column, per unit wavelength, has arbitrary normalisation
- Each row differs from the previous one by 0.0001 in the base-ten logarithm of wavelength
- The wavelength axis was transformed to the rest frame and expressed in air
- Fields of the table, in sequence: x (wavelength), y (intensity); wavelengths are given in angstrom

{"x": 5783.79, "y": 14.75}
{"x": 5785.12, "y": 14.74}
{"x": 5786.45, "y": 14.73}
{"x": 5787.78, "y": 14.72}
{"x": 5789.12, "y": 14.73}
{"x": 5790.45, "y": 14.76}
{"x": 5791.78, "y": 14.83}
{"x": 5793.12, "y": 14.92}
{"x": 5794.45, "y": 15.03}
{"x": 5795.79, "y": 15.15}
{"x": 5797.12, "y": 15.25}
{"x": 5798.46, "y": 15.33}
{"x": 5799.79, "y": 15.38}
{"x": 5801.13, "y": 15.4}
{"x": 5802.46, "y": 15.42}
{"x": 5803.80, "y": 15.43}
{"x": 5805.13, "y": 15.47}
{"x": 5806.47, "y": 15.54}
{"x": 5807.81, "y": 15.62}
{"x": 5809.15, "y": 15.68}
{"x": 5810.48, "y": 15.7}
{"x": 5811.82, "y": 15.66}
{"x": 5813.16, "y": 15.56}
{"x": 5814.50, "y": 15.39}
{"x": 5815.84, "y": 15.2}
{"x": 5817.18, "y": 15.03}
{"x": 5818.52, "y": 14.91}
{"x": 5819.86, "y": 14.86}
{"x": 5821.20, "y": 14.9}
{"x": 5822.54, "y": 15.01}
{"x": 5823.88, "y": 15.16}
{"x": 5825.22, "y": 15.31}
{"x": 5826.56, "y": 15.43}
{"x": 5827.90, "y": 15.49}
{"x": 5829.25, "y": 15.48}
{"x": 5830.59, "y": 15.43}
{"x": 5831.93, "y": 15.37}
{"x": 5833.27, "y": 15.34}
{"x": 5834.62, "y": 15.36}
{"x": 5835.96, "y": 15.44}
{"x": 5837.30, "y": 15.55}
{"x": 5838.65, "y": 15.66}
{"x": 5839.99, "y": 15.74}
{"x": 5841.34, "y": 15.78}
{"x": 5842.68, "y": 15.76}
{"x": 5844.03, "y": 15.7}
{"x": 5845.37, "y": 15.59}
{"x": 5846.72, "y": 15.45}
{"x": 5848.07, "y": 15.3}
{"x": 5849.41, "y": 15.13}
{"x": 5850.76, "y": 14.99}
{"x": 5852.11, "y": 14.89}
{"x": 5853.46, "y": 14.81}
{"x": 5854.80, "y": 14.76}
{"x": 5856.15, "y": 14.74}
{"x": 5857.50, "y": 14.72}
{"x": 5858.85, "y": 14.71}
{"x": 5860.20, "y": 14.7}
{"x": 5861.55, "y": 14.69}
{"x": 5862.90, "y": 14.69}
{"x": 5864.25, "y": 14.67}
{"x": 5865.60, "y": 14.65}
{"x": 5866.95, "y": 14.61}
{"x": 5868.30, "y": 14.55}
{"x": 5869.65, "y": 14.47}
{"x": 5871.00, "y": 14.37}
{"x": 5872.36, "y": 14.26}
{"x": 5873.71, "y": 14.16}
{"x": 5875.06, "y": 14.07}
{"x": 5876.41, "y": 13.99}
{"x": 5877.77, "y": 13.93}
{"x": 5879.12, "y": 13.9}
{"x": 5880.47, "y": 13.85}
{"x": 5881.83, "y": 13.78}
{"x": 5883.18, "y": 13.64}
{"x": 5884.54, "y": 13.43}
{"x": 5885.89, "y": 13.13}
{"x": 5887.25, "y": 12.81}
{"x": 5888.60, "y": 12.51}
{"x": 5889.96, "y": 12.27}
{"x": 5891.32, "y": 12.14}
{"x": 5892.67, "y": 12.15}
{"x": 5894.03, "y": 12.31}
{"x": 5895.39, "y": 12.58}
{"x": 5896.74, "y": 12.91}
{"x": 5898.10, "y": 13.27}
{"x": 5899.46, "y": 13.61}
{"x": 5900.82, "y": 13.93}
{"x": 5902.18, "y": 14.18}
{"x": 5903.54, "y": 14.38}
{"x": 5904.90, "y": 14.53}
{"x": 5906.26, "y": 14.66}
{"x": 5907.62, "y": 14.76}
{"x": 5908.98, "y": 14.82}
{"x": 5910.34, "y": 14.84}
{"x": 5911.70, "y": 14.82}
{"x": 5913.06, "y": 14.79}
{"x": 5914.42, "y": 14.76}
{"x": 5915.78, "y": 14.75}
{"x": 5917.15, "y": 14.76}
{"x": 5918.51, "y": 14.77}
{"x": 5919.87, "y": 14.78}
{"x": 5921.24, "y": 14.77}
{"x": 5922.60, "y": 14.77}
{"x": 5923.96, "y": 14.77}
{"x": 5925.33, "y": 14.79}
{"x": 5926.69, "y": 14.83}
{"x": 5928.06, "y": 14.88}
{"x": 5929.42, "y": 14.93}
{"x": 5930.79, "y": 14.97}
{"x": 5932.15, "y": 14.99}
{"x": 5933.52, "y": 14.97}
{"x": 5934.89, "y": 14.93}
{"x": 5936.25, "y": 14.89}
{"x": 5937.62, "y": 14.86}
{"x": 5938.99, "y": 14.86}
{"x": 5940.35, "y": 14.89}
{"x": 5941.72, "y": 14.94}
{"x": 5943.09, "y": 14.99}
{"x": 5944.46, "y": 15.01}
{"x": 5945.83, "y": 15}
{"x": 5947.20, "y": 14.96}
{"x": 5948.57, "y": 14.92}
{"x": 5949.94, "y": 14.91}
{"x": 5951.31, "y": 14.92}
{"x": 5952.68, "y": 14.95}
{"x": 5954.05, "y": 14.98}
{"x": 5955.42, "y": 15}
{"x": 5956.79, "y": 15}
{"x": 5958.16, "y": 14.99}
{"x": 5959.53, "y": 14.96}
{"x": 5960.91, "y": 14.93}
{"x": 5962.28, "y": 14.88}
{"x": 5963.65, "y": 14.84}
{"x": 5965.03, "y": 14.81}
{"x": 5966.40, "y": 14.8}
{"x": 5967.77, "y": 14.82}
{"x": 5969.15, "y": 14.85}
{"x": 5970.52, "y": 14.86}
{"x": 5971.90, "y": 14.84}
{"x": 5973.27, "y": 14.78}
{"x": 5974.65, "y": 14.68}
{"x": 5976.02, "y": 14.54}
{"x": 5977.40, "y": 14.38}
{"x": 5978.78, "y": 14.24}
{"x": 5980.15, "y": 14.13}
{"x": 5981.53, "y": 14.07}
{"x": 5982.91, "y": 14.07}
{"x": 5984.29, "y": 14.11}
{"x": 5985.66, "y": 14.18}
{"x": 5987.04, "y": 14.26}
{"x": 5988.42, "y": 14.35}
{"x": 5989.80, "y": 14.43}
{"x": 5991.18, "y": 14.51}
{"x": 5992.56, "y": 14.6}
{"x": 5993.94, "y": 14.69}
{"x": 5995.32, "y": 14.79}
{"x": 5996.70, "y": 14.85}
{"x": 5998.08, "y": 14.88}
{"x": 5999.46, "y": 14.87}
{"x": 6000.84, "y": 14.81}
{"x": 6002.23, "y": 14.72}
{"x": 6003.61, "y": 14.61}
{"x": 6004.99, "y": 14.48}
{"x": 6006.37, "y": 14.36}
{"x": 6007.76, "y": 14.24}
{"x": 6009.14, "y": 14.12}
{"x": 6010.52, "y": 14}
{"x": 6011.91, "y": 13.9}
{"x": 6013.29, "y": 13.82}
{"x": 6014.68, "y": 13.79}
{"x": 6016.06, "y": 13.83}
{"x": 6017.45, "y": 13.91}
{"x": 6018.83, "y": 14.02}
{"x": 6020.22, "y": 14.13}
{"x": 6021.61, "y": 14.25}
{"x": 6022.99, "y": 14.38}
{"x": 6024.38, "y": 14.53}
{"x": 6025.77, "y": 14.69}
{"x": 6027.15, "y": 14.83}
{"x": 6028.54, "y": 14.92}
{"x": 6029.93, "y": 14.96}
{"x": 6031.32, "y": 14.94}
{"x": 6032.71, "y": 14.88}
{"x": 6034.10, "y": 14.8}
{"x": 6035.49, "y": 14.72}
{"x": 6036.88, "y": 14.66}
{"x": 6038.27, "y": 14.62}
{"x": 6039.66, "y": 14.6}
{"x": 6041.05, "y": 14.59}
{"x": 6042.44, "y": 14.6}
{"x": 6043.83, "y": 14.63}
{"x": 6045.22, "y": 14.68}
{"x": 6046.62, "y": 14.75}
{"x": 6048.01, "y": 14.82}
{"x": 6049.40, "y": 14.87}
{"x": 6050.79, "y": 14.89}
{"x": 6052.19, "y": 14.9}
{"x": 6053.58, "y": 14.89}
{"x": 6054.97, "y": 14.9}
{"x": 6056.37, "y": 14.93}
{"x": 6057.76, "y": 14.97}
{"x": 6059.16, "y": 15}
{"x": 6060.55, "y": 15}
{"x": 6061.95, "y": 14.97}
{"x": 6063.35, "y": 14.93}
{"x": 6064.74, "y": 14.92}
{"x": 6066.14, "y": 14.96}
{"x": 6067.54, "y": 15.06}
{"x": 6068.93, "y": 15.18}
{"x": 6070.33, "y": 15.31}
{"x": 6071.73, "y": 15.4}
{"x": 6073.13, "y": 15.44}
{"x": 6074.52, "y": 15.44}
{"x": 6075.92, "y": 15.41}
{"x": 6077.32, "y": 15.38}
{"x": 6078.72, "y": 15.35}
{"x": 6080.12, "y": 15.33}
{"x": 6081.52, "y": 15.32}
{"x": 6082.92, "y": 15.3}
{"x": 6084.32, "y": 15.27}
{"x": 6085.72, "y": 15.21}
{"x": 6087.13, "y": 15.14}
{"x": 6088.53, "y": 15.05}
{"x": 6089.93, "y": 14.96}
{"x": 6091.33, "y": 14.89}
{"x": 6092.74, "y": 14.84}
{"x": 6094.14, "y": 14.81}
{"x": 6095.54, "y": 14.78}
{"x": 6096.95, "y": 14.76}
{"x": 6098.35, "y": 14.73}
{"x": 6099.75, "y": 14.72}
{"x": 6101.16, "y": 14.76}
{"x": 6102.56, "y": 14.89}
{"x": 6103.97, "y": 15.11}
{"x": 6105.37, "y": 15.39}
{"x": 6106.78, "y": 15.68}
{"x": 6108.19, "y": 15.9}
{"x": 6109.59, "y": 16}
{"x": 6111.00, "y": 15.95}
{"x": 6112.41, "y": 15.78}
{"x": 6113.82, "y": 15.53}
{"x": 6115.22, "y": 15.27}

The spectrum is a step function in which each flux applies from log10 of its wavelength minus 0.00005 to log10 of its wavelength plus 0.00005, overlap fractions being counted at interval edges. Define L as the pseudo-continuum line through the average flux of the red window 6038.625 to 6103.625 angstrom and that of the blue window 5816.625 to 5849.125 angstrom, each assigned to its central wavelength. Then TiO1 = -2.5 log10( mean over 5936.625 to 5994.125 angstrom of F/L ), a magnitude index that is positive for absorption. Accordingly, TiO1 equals 0.033 mag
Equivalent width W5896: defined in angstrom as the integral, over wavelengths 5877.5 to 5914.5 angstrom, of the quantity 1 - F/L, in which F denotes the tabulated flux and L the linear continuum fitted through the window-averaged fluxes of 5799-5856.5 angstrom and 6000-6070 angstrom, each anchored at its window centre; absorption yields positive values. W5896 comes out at 3.6 angstrom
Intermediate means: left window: 15.3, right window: 14.6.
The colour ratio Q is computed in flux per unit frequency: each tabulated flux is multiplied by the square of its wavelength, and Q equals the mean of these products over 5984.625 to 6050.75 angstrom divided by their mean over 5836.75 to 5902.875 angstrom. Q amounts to 1.07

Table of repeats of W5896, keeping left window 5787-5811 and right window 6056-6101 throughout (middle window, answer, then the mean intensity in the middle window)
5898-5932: 1.2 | 14.6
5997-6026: 1.6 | 14.3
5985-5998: 0.5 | 14.5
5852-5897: 3.9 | 13.9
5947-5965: 0.3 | 14.9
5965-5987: 0.9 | 14.5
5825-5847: -0.4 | 15.5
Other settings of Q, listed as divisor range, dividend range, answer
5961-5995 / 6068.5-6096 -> 1.08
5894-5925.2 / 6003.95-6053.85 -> 1.05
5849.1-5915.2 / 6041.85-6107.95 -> 1.14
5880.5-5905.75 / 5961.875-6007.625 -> 1.14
